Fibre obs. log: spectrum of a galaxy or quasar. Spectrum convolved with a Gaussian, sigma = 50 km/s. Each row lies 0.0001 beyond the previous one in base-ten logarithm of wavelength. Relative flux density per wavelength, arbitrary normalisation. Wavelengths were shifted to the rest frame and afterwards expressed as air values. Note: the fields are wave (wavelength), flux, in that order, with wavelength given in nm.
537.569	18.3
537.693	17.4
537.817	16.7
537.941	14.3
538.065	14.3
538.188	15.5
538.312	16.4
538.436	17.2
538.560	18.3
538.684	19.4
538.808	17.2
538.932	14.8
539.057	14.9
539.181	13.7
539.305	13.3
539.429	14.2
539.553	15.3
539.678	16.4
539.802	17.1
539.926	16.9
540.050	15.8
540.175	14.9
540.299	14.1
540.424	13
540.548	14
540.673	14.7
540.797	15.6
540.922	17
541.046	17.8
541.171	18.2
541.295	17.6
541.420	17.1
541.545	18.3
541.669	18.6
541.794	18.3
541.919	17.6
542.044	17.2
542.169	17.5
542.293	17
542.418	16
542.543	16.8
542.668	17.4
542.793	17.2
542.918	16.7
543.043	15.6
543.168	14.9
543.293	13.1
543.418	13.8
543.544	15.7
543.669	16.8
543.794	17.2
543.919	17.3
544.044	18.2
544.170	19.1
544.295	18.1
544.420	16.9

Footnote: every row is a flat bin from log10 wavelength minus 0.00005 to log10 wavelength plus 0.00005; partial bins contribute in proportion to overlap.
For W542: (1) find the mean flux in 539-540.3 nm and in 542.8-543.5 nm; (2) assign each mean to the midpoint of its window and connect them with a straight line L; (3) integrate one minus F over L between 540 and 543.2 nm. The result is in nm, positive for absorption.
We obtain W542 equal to -0.30 nm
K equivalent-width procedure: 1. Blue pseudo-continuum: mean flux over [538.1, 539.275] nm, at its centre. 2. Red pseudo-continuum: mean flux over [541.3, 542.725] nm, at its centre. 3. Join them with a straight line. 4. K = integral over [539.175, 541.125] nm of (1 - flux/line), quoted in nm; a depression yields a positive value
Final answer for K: 0.171 nm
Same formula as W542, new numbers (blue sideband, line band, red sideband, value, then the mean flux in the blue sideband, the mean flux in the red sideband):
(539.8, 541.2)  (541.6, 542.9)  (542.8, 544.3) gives -0.11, 15.6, 16.3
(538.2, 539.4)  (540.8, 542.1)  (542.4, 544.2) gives -0.12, 16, 16.3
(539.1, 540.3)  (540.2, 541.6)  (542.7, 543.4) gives -0.07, 15.2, 15.5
